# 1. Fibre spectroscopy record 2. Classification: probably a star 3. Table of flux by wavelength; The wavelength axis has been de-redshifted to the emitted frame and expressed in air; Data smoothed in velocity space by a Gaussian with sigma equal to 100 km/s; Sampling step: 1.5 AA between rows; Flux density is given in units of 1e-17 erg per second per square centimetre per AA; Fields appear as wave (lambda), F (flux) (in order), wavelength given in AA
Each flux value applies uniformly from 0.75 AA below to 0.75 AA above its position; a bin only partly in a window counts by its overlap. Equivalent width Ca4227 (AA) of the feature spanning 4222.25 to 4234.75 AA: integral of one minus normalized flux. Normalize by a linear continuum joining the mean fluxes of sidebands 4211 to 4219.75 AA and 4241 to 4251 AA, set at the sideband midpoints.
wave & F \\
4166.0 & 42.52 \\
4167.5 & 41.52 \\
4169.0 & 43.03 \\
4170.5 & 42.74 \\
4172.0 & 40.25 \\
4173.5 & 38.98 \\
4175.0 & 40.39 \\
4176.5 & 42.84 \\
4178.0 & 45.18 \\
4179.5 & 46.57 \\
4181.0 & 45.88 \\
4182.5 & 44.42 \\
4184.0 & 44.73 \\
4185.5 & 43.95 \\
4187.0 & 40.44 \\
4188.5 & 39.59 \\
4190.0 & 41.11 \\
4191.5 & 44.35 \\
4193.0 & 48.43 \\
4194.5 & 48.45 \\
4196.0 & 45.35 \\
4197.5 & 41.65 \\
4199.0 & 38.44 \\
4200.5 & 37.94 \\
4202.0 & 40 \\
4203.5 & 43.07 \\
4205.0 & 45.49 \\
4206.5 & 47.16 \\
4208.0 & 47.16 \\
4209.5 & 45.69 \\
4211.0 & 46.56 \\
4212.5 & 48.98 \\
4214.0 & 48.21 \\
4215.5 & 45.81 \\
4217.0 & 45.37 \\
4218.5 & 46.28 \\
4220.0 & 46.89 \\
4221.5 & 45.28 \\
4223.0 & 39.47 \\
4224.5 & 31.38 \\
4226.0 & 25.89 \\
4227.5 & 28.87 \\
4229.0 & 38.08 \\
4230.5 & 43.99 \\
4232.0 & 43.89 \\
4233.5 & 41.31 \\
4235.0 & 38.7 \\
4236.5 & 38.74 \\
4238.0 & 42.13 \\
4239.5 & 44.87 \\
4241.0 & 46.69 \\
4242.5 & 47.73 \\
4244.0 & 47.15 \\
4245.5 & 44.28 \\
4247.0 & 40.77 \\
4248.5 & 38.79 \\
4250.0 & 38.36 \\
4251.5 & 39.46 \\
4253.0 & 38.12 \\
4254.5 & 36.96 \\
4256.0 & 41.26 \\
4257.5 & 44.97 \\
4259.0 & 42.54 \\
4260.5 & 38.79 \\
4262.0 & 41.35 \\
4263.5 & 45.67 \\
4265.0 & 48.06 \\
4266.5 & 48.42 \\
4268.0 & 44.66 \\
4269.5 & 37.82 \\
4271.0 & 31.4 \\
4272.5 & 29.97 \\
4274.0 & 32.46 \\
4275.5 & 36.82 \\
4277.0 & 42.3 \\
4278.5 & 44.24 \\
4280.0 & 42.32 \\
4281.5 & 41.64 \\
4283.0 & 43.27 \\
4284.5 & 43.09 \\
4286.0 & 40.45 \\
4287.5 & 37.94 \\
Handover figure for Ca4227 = 2.35 AA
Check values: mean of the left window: 46.9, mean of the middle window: 36.7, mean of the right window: 43.1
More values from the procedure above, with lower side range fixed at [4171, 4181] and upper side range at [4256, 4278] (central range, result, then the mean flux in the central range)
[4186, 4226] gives -1.5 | 43.5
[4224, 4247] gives 0.5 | 40.4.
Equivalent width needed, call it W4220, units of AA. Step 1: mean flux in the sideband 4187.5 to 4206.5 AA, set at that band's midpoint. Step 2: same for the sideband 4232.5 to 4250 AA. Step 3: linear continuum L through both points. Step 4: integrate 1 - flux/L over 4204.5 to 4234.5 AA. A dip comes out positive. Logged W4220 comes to 0.2 AA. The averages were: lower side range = 43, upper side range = 42.7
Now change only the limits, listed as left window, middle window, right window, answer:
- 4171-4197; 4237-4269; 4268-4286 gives -2.1 AA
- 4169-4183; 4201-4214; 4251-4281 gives -1.1 AA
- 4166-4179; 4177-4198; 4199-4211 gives -0.8 AA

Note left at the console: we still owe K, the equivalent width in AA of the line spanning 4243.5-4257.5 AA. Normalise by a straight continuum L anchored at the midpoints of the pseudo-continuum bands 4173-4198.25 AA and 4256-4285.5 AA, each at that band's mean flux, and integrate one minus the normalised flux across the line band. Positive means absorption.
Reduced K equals 0.3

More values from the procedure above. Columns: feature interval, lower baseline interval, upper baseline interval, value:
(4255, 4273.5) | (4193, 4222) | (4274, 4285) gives 0.5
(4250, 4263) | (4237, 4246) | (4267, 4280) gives 0.4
